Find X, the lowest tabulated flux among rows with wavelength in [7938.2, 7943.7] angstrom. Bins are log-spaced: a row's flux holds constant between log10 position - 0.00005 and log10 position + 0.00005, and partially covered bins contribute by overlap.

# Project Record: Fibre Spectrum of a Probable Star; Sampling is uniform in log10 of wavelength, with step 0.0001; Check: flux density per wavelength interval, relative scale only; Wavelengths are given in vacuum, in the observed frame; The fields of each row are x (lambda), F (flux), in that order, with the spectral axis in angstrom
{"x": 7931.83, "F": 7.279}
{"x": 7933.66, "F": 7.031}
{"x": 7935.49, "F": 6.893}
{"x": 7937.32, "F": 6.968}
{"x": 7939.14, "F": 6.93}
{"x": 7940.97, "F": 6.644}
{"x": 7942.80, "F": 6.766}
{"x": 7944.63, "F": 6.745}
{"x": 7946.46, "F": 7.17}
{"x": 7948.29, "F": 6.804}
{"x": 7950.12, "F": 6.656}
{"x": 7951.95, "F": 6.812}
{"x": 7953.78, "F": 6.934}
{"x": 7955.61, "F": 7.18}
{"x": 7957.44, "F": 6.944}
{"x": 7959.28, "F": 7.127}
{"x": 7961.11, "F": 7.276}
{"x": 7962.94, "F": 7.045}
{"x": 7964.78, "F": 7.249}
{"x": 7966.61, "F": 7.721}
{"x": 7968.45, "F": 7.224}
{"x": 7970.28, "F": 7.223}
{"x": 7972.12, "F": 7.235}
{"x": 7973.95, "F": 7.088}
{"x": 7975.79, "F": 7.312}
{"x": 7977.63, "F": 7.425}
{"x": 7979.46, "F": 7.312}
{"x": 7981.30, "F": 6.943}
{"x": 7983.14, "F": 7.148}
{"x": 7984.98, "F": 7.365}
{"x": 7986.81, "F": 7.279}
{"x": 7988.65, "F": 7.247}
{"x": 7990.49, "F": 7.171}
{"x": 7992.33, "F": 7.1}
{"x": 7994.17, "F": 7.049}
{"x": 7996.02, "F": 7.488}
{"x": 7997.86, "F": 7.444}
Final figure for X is 6.644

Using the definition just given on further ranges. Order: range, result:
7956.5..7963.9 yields 6.944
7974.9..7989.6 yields 6.943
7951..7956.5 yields 6.812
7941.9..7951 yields 6.656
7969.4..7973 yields 7.223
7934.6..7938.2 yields 6.893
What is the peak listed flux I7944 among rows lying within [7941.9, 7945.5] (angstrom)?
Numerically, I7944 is 6.766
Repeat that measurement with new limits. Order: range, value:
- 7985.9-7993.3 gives 7.279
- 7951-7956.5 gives 7.18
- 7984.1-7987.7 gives 7.365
